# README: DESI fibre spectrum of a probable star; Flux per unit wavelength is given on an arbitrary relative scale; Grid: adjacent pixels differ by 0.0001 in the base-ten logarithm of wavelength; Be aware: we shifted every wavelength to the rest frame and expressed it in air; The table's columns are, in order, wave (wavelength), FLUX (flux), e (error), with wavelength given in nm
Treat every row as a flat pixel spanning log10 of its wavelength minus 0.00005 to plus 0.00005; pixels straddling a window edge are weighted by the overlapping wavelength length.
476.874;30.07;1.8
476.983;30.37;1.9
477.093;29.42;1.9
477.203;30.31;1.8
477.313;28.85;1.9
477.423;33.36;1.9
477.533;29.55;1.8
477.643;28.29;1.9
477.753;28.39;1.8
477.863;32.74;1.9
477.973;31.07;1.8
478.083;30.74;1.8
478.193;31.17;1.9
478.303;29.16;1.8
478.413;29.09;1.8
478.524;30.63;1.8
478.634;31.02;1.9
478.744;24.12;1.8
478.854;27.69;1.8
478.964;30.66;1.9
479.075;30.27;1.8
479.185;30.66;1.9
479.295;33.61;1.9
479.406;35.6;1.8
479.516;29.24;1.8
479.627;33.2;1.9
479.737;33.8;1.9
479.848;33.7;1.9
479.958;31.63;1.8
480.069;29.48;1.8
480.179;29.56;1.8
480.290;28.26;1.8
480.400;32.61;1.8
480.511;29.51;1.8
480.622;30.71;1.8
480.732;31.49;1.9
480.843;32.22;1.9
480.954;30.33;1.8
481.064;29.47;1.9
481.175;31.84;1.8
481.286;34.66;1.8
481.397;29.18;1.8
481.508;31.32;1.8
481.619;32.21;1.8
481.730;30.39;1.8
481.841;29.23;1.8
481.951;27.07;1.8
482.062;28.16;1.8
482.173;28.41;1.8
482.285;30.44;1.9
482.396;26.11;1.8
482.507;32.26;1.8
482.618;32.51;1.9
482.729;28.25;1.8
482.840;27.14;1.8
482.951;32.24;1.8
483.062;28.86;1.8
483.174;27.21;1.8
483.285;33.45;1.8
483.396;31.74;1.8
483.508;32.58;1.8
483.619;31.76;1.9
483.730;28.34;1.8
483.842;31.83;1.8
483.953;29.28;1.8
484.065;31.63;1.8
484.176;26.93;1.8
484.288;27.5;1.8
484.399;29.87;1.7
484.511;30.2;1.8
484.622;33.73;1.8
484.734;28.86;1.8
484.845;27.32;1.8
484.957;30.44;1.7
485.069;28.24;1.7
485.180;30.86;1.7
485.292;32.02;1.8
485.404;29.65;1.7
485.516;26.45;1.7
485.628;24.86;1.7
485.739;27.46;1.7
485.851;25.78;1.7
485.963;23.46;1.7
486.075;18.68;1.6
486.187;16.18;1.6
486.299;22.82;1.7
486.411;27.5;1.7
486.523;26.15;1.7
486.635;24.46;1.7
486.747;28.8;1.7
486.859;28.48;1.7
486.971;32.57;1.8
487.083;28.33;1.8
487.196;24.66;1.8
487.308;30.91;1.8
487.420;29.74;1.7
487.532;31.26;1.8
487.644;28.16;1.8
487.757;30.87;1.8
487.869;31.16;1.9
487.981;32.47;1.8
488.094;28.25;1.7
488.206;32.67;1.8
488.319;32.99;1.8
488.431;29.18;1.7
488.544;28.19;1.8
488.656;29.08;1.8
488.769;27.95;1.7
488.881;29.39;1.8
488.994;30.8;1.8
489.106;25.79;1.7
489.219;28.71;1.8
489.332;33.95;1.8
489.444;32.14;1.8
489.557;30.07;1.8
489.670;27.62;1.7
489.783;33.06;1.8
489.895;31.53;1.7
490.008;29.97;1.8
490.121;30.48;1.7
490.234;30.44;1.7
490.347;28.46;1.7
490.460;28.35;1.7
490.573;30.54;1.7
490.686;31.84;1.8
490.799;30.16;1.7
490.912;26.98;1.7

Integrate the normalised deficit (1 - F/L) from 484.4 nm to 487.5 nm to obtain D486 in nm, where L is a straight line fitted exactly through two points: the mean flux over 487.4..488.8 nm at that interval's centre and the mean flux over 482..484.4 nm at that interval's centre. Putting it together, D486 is 0.27 nm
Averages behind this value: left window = 29.8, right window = 30.2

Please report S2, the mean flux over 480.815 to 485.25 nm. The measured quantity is 30.1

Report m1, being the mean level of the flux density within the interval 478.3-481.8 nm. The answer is 30.9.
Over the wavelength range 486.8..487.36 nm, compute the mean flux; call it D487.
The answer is 29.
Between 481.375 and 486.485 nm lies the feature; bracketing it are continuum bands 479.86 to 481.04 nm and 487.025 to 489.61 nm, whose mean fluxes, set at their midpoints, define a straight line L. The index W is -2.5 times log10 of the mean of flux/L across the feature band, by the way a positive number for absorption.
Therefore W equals 0.06 mag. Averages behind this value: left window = 30.7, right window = 29.9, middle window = 28.7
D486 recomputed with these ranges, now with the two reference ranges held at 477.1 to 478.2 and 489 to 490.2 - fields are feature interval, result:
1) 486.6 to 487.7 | 0.06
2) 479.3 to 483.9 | -0.05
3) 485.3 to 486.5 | 0.23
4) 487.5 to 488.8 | 0.01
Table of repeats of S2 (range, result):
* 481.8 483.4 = 29.5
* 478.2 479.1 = 29.1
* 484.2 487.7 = 27.6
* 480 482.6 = 30.3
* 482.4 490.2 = 29.1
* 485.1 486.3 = 25.5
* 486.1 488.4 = 28.3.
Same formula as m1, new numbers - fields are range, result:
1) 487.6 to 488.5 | 30.7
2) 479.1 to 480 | 32.6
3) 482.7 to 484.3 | 30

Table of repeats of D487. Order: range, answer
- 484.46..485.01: 30.1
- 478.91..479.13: 30.4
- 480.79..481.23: 31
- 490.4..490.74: 30.2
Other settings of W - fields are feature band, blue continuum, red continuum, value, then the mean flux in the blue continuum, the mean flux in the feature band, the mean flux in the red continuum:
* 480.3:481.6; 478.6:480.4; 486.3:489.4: -0.02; 30.8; 31.1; 29.3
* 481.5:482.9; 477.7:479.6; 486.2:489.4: 0.01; 30.4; 29.5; 29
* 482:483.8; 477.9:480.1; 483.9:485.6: 0.00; 30.9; 30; 29.4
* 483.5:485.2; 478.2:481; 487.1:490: 0.02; 30.7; 29.9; 30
